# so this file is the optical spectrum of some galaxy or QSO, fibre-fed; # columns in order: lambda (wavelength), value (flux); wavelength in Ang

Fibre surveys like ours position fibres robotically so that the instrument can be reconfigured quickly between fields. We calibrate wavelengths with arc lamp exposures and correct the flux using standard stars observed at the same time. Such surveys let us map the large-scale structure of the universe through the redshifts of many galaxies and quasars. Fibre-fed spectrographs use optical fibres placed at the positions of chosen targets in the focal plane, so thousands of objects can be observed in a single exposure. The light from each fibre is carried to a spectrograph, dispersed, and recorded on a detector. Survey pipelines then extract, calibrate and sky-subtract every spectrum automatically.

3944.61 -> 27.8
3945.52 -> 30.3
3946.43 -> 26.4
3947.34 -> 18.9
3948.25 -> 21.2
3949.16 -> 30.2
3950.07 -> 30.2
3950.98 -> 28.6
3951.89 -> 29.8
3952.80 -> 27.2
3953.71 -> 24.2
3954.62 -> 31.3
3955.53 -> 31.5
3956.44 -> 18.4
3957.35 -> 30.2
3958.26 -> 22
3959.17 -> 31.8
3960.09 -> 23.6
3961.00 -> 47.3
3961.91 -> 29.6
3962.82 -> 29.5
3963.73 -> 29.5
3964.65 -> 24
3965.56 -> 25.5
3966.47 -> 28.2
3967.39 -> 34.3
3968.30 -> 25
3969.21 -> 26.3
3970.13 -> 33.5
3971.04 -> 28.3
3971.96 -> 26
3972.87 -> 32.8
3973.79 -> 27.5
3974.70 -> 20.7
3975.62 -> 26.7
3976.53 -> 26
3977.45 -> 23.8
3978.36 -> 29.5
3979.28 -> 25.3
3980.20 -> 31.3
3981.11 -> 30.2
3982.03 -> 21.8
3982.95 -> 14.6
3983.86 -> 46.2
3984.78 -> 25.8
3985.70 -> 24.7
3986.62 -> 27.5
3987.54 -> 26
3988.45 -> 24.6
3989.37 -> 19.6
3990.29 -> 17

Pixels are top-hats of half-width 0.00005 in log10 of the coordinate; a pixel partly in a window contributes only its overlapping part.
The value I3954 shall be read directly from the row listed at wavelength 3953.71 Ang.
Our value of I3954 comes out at 24.2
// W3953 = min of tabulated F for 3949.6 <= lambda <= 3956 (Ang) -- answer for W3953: 24.2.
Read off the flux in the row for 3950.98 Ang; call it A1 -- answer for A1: 28.6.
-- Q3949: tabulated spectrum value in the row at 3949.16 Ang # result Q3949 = 30.2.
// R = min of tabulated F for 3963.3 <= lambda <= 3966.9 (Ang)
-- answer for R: 24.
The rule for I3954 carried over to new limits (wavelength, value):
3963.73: 29.5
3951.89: 29.8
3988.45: 24.6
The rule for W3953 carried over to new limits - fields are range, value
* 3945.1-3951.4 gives 18.9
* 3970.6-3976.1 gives 20.7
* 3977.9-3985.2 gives 14.6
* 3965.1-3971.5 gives 25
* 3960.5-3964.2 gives 29.5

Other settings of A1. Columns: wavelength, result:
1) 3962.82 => 29.5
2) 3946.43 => 26.4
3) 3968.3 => 25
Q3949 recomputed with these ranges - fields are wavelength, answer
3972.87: 32.8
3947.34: 18.9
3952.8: 27.2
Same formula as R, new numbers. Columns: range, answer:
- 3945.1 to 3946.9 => 26.4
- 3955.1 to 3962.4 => 18.4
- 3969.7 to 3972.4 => 26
